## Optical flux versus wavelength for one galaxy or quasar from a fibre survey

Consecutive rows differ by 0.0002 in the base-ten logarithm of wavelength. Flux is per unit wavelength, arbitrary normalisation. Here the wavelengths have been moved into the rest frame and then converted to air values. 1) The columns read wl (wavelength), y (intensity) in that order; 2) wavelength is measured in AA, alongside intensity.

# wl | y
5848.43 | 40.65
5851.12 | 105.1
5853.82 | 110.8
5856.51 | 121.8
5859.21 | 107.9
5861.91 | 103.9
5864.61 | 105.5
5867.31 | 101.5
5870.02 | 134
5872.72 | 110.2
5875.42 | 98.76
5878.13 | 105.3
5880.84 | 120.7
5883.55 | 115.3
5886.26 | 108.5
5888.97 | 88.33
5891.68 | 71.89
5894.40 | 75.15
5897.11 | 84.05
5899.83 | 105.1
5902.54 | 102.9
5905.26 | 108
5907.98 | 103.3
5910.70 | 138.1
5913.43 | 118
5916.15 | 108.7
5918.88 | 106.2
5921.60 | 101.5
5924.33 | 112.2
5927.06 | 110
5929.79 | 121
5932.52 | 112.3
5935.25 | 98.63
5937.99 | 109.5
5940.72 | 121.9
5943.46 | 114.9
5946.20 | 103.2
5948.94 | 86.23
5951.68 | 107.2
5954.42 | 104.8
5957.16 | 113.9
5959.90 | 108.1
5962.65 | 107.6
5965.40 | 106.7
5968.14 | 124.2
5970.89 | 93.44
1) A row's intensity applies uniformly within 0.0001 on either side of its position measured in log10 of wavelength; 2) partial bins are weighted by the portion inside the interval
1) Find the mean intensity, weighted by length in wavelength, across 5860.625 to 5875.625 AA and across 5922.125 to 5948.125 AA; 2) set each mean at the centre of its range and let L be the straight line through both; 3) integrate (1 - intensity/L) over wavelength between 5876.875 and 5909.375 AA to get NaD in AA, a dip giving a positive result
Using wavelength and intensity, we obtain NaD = 3.3 AA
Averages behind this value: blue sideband 110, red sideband 111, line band 99.1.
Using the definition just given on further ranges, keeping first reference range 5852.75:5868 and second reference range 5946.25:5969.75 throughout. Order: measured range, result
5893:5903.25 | 1.6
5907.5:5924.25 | -0.8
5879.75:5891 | 0.3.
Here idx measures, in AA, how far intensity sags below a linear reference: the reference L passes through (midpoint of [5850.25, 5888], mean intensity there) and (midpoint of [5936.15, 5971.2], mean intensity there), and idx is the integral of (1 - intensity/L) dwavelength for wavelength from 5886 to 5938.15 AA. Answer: 2.5 AA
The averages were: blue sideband 110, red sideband 108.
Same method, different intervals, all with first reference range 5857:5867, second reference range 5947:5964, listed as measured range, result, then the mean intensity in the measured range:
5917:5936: -0.7 AA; 109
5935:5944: -0.6 AA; 112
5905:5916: -1.2 AA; 117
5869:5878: -0.5 AA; 112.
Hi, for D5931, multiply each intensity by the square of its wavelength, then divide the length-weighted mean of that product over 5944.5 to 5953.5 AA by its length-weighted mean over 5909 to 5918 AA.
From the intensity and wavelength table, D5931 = 0.84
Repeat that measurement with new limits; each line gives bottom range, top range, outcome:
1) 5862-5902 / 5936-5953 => 1.07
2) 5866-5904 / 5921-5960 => 1.09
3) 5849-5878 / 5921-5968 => 1.04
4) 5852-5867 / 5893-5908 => 0.89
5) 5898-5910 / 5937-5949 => 1.05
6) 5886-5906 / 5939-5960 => 1.19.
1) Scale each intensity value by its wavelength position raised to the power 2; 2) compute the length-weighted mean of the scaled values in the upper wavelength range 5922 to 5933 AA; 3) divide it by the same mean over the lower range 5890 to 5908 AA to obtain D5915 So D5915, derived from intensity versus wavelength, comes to 1.2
